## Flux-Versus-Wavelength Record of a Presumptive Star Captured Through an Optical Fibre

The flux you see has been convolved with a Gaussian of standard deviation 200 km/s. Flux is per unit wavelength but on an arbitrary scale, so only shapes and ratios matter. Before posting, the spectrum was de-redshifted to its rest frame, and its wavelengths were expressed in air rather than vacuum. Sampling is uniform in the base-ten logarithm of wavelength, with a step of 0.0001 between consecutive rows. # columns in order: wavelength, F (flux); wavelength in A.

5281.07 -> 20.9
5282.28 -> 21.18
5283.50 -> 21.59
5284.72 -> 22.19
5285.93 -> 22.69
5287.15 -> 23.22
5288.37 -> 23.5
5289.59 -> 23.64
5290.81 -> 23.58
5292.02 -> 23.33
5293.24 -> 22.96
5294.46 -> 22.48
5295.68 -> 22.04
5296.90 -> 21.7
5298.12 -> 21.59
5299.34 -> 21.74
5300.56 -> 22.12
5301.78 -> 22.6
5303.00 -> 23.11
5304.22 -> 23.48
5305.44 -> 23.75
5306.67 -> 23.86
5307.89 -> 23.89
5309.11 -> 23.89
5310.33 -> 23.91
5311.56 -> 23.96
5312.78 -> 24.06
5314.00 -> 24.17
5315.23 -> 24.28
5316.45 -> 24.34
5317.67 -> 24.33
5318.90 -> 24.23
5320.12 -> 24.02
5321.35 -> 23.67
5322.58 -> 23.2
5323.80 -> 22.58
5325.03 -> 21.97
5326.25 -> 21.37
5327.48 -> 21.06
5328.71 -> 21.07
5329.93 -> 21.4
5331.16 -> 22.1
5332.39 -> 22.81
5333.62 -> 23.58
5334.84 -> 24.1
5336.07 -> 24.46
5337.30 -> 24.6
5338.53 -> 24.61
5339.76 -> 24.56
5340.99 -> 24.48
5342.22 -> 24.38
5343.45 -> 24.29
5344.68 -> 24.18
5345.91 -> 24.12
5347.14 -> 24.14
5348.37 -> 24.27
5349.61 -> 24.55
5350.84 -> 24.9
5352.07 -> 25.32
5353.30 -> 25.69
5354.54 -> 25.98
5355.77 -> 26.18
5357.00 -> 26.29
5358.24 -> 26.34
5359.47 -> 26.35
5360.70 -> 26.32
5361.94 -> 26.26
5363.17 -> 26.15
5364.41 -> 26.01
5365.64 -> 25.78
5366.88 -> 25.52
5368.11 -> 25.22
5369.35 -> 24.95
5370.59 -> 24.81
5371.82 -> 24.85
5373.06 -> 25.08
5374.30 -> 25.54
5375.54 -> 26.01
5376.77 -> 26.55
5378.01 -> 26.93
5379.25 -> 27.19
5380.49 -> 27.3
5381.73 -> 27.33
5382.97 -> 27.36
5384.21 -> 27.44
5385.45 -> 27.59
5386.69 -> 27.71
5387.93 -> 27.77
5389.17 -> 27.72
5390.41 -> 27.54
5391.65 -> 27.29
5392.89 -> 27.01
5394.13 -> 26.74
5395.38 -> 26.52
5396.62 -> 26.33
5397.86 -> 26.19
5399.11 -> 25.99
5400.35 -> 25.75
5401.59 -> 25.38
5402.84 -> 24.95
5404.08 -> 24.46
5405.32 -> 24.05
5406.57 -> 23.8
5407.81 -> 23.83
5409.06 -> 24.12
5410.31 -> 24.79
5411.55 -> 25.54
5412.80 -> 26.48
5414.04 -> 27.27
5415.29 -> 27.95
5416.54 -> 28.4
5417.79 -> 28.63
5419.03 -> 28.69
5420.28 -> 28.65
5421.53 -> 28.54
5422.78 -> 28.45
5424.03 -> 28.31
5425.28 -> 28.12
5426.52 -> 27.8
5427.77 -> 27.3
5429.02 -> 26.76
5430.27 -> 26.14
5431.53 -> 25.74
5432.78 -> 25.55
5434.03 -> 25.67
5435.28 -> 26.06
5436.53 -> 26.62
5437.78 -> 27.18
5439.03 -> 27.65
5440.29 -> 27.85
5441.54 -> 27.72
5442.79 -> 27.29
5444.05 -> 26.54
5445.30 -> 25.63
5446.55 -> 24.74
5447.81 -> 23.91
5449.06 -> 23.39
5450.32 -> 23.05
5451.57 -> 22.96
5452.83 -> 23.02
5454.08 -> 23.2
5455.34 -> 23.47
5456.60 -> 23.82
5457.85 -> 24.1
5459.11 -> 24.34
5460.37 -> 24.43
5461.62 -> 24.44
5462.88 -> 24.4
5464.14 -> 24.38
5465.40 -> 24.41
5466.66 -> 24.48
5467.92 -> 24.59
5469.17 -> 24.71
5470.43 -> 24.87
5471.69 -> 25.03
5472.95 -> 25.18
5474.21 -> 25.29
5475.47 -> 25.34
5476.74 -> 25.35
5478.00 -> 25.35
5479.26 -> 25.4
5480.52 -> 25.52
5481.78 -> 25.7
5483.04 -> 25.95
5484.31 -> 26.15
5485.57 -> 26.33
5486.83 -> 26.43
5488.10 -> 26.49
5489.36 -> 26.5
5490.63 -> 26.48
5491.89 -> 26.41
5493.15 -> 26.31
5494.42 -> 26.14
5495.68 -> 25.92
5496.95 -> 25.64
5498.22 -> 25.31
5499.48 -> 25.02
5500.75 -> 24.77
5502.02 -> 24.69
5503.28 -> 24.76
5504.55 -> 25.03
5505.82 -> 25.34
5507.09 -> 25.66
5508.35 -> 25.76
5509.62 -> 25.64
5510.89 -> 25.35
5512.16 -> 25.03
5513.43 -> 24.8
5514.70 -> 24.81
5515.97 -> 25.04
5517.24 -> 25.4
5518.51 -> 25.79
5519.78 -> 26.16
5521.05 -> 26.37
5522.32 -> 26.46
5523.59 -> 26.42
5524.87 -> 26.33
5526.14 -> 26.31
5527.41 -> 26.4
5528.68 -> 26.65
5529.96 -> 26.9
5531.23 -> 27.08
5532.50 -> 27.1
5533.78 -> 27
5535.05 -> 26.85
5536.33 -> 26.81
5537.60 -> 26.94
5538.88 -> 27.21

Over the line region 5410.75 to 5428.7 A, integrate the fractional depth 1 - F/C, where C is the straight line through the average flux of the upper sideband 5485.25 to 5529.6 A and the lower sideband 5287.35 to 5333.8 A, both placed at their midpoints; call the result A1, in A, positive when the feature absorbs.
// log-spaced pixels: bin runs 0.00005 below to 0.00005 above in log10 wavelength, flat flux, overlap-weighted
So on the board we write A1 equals -2.4 A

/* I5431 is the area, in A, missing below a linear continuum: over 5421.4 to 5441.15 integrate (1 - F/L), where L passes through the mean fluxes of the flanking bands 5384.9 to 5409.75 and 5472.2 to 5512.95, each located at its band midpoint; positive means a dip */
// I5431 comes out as -0.9 A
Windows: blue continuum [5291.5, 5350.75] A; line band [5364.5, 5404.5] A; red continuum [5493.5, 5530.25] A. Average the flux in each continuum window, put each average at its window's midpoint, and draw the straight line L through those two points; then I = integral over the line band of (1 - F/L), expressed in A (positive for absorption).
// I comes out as -3.7 A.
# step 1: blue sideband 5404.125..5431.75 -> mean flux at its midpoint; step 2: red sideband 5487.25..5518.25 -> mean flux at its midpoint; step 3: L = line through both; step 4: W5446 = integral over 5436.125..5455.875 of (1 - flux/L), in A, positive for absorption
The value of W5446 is 0.8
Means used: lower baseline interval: 26.8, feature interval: 25.3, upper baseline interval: 25.5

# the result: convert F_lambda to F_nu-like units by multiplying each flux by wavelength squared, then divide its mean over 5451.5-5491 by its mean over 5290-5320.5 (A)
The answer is 1.1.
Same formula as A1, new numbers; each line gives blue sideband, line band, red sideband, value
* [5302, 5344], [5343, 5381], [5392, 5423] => -1.2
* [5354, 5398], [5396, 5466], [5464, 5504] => 0.5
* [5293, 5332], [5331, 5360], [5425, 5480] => -1.5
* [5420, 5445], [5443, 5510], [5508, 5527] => 3.4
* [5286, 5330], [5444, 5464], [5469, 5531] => 0.8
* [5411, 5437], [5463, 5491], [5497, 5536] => 1.1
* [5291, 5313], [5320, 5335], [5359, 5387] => 1.1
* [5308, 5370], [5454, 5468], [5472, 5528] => 0.6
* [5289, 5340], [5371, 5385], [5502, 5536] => -1.4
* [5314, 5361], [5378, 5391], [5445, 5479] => -1.8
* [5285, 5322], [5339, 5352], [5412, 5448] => 0.1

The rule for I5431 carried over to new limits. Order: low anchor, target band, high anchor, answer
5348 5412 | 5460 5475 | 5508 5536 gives 0.8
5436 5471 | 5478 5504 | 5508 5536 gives -0.2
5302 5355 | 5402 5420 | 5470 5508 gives -0.9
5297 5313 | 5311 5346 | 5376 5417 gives 0.7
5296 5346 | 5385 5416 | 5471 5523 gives -2.2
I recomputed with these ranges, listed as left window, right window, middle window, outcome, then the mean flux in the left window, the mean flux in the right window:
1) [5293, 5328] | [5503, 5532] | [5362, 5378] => -1.2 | 23.1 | 25.8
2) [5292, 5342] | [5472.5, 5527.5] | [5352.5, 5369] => -1.5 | 23.2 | 25.7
